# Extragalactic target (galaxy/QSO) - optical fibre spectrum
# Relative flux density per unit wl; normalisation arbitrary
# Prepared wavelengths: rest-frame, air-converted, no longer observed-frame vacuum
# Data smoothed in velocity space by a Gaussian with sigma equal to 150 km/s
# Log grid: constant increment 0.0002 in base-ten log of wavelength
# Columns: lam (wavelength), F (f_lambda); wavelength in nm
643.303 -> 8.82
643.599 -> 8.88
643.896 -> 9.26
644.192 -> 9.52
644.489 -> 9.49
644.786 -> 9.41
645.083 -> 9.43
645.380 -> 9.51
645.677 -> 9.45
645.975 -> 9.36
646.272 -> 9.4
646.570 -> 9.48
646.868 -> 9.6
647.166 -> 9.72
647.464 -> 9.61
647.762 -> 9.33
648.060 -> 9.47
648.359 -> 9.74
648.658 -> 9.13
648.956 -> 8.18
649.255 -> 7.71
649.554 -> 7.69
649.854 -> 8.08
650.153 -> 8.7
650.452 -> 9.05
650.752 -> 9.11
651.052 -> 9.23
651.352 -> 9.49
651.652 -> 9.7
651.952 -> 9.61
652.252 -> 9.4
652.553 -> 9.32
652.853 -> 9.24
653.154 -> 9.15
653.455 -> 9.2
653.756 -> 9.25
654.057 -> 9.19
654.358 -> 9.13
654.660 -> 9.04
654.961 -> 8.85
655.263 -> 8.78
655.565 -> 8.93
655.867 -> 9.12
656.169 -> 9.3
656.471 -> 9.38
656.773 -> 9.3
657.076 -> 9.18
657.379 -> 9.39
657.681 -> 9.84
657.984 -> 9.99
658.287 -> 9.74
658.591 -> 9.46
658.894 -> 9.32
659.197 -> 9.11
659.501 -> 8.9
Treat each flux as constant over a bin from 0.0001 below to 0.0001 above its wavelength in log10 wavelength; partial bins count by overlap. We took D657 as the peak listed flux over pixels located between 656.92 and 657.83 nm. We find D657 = 9.84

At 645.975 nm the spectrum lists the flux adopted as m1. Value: 9.36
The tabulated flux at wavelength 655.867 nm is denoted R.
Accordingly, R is 9.12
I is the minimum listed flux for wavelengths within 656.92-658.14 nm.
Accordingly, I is 9.18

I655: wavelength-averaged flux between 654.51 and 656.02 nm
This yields 8.95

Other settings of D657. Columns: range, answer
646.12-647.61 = 9.72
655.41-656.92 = 9.38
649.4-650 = 8.08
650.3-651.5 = 9.49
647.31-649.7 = 9.74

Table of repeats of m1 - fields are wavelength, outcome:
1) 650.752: 9.11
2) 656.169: 9.3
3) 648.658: 9.13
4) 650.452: 9.05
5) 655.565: 8.93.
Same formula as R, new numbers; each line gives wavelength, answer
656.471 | 9.38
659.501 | 8.9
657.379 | 9.39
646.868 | 9.6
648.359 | 9.74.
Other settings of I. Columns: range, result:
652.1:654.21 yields 9.15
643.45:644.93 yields 8.88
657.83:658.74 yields 9.46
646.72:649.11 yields 8.18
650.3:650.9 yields 9.05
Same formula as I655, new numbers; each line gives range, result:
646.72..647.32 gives 9.66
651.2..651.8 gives 9.59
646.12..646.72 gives 9.44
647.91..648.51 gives 9.6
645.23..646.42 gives 9.43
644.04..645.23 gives 9.46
